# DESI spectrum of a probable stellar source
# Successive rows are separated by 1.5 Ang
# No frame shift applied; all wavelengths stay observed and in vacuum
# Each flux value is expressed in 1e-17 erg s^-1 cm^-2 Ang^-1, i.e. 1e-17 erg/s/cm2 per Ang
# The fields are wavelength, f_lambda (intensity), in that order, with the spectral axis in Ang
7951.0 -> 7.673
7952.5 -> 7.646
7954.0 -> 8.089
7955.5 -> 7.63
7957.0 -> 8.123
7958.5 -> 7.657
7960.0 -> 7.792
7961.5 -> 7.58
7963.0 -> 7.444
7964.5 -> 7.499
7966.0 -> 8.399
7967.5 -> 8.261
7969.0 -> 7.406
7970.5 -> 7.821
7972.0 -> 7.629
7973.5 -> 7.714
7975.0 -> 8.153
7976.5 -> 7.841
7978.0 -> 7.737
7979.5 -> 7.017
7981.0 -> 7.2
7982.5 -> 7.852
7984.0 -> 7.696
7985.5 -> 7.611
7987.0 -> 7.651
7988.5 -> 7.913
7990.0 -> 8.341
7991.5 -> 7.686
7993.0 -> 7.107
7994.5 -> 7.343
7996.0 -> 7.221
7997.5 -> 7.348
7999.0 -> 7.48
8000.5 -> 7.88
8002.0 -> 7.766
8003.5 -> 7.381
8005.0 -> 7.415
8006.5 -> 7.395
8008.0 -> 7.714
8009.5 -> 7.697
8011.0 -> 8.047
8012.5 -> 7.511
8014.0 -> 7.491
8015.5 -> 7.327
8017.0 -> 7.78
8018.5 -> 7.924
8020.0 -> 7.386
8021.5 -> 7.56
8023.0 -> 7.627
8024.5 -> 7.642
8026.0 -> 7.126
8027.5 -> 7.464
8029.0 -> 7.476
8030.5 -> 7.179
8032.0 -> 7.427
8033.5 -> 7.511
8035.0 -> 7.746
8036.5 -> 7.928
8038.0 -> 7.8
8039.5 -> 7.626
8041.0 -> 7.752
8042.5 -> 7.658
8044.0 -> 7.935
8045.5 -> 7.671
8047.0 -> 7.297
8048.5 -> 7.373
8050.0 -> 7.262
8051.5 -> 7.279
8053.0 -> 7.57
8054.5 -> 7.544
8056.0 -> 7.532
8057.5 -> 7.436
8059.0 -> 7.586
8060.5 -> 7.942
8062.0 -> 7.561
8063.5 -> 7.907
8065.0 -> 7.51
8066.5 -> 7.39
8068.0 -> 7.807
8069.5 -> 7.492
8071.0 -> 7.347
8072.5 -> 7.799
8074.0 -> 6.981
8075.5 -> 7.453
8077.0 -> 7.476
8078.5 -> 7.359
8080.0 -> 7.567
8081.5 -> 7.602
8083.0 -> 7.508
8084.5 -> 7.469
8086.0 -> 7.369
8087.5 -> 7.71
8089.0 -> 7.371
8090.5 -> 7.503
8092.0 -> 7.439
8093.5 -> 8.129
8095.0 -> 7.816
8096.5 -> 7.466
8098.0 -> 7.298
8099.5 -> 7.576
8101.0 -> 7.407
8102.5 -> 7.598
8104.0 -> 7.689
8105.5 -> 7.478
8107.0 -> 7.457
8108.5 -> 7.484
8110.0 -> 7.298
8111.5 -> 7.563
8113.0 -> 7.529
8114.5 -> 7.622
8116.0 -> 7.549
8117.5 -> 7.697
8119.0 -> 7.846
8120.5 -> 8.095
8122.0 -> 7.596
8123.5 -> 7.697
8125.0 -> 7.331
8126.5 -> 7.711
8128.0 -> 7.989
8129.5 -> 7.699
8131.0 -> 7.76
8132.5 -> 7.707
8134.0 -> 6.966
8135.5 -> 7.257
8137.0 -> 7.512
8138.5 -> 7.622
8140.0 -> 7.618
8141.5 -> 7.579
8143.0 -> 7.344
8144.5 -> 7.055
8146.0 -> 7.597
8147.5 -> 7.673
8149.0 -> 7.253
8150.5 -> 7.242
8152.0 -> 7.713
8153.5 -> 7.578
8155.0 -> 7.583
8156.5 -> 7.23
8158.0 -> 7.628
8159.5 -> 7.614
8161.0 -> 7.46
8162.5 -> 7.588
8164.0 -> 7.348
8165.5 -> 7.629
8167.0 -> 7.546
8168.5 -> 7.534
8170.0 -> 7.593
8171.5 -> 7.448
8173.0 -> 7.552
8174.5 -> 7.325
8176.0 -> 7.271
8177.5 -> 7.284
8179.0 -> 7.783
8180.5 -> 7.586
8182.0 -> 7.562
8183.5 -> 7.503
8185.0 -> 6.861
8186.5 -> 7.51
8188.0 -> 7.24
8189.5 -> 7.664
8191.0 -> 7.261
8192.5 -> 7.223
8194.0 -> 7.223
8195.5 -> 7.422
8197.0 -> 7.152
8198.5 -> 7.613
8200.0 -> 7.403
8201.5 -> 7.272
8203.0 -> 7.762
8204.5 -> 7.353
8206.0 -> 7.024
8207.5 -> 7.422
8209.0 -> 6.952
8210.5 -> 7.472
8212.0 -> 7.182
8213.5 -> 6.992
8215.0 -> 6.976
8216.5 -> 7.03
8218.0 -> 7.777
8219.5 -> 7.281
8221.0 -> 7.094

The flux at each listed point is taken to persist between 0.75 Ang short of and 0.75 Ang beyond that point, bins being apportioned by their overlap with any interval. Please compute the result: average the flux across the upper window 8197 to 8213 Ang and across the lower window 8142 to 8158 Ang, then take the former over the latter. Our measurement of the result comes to 0.99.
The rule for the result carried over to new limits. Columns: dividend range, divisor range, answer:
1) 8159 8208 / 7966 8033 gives 0.98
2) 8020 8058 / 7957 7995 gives 0.98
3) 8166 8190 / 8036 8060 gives 0.98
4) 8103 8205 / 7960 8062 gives 0.99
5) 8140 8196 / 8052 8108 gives 0.99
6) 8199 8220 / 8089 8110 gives 0.96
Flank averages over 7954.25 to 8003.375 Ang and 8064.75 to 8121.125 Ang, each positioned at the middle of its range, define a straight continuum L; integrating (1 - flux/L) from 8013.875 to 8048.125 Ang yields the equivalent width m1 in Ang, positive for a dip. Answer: 0.2 Ang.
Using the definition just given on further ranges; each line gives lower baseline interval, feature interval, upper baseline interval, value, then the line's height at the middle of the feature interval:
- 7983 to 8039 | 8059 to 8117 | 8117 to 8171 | 0.2 Ang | 7.57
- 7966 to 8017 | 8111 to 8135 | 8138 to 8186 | -0.4 Ang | 7.51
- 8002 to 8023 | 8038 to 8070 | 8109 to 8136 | 0.1 Ang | 7.6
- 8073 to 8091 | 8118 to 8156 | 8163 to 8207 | -0.7 Ang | 7.43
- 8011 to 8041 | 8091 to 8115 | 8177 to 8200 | -0.2 Ang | 7.49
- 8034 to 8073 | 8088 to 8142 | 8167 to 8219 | -0.6 Ang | 7.5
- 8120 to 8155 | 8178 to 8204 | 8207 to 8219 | -0.3 Ang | 7.32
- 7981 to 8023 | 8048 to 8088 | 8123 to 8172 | 0.3 Ang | 7.57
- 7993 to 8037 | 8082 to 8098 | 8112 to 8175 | 0.0 Ang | 7.54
